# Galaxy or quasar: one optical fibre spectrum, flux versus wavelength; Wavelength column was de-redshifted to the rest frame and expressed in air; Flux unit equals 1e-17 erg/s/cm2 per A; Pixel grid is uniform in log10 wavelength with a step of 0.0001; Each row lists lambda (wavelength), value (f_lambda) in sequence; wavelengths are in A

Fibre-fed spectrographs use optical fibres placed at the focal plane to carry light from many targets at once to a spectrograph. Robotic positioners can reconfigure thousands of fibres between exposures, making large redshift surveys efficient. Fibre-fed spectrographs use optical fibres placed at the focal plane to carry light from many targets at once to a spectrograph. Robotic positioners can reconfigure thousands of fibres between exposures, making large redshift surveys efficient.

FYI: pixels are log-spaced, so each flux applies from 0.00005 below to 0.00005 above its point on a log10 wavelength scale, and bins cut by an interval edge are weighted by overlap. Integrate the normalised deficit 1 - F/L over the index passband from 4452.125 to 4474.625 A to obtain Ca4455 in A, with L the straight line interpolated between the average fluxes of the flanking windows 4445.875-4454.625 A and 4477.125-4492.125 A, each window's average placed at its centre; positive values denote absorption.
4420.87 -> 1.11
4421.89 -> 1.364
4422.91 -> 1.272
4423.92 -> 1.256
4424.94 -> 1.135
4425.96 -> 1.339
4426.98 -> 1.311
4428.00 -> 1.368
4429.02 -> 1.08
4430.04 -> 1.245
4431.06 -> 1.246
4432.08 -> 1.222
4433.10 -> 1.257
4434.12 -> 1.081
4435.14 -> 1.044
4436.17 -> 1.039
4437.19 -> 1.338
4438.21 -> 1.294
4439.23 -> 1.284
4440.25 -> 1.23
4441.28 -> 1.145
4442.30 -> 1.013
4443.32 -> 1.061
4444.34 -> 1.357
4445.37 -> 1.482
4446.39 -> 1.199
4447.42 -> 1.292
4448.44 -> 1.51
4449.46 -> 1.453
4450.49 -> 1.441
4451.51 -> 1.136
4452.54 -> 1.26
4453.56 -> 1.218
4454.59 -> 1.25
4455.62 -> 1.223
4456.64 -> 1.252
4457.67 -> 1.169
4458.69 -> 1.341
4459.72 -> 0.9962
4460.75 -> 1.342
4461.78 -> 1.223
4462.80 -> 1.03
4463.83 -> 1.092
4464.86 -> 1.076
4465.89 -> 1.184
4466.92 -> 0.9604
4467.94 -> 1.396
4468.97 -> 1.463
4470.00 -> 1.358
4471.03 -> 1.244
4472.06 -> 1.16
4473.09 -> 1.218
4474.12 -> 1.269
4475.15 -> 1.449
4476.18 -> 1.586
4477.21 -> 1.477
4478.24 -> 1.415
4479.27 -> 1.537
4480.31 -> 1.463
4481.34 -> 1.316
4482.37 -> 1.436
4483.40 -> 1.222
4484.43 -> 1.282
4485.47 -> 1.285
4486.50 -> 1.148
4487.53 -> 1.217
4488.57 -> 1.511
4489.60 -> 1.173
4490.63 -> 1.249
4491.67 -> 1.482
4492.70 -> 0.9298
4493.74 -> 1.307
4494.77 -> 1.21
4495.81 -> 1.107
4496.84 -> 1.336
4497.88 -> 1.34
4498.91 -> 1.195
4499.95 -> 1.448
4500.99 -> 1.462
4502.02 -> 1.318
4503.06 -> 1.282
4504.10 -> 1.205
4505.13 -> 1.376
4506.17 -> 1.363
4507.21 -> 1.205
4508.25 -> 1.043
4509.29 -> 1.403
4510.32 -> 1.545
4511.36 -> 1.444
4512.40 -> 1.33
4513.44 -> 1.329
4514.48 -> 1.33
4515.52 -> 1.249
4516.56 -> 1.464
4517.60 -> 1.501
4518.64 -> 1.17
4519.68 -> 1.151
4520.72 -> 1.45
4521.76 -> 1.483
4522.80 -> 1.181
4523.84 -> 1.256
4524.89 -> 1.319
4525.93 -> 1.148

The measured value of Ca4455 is 1.8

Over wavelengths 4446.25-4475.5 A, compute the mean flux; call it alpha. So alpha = 1.25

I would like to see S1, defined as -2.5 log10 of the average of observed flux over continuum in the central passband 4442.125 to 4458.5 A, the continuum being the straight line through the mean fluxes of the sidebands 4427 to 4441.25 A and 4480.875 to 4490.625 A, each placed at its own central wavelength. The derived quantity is -0.037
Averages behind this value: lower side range 1.21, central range 1.28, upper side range 1.29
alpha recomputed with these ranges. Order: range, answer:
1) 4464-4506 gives 1.3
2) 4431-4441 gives 1.2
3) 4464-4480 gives 1.32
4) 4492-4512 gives 1.29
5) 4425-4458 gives 1.24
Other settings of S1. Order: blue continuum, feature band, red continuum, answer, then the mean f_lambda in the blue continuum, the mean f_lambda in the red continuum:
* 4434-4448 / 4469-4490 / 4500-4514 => -0.05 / 1.21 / 1.34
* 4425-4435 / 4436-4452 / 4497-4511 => -0.02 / 1.23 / 1.32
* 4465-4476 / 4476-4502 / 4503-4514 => -0.02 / 1.27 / 1.32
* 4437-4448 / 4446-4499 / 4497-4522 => 0.01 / 1.24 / 1.34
